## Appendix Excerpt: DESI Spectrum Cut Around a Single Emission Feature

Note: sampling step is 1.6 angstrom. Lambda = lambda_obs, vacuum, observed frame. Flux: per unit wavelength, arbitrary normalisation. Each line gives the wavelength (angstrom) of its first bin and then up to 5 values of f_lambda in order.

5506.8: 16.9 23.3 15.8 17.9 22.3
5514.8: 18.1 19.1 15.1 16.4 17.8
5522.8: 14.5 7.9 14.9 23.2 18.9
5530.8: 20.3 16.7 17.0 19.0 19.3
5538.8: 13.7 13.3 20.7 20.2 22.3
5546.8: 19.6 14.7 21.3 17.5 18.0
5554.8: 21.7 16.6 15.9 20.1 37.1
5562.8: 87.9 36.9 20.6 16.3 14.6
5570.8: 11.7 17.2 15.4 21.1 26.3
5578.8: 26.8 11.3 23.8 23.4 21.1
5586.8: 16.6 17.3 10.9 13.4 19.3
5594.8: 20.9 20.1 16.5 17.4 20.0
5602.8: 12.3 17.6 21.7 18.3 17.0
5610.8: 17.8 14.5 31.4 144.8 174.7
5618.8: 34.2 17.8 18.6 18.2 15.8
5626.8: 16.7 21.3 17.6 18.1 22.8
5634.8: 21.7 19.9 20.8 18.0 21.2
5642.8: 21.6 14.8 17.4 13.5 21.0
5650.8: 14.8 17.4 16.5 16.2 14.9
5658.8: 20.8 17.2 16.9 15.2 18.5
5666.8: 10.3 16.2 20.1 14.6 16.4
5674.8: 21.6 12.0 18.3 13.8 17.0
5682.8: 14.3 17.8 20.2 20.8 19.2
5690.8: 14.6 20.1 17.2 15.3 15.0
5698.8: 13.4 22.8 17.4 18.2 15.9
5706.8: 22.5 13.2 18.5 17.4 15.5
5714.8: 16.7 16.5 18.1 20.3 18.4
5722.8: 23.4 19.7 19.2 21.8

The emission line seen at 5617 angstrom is [O III] 5007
